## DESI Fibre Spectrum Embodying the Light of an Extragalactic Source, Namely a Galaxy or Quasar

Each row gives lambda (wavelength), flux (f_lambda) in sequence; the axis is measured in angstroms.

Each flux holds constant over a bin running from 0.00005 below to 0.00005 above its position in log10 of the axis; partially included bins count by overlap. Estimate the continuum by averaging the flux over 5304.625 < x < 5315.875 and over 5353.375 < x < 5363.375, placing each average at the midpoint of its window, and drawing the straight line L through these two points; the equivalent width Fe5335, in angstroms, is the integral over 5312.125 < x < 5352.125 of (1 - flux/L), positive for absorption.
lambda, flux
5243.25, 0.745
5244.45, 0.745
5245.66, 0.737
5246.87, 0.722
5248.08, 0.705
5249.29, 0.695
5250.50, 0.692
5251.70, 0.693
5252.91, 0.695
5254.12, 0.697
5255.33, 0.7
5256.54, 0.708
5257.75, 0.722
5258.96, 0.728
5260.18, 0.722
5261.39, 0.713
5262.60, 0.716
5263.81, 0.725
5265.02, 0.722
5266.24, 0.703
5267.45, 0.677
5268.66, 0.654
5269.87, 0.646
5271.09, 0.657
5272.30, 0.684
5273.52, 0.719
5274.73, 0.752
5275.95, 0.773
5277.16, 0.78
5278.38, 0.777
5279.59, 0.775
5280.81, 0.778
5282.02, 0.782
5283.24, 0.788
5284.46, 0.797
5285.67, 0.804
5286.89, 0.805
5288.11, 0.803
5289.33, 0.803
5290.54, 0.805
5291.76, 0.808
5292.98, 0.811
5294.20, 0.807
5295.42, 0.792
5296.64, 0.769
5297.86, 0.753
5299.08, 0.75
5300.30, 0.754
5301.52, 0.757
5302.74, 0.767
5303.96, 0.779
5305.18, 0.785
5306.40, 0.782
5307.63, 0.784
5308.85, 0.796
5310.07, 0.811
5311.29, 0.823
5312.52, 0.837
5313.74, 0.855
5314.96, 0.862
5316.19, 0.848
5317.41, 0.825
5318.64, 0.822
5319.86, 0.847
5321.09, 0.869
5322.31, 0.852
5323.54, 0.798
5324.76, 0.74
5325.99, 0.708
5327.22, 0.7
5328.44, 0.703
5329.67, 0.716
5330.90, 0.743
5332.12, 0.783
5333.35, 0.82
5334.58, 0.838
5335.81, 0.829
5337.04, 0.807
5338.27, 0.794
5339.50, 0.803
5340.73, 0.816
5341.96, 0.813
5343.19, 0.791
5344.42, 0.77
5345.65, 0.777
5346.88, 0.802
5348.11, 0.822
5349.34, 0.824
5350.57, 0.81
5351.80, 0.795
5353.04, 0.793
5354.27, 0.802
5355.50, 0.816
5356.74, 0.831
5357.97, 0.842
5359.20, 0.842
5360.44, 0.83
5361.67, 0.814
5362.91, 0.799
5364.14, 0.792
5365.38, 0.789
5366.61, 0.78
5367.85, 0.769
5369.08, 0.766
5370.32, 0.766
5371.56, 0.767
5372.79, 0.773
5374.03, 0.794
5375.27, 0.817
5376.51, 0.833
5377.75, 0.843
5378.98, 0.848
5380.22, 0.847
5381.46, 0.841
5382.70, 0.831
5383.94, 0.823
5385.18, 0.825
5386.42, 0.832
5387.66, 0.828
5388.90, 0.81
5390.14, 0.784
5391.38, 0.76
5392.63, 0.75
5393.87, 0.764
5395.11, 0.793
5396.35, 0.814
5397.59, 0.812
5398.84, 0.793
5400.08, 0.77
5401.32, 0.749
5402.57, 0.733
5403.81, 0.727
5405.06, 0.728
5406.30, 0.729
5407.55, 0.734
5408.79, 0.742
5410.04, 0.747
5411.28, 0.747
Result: 0.9 angstroms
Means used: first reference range 0.816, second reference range 0.822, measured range 0.801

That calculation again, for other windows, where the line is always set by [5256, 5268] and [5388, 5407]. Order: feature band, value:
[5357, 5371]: -0.83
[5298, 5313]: -1.08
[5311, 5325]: -1.86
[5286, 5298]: -1.19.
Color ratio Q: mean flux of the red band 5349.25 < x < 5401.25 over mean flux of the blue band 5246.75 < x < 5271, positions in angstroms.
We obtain 1.15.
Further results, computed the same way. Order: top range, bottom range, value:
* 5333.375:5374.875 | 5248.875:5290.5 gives 1.09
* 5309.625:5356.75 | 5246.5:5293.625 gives 1.09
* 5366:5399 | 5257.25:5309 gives 1.06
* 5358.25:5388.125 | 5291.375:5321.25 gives 1.01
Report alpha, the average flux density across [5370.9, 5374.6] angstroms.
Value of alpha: 0.778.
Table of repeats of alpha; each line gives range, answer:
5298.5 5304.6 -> 0.762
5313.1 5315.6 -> 0.858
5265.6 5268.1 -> 0.689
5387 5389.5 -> 0.82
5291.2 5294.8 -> 0.808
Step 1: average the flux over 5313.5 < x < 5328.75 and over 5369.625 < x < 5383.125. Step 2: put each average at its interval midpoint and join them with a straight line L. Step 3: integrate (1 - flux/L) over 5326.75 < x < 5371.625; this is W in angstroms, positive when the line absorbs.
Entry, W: 0.8 angstroms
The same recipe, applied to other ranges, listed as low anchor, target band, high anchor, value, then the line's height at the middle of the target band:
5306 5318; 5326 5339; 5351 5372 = 0.7 angstroms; 0.813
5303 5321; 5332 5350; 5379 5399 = 0.2 angstroms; 0.815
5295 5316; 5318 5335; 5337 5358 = 0.4 angstroms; 0.799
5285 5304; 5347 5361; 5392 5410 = -0.9 angstroms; 0.771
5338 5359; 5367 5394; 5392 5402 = -0.5 angstroms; 0.789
